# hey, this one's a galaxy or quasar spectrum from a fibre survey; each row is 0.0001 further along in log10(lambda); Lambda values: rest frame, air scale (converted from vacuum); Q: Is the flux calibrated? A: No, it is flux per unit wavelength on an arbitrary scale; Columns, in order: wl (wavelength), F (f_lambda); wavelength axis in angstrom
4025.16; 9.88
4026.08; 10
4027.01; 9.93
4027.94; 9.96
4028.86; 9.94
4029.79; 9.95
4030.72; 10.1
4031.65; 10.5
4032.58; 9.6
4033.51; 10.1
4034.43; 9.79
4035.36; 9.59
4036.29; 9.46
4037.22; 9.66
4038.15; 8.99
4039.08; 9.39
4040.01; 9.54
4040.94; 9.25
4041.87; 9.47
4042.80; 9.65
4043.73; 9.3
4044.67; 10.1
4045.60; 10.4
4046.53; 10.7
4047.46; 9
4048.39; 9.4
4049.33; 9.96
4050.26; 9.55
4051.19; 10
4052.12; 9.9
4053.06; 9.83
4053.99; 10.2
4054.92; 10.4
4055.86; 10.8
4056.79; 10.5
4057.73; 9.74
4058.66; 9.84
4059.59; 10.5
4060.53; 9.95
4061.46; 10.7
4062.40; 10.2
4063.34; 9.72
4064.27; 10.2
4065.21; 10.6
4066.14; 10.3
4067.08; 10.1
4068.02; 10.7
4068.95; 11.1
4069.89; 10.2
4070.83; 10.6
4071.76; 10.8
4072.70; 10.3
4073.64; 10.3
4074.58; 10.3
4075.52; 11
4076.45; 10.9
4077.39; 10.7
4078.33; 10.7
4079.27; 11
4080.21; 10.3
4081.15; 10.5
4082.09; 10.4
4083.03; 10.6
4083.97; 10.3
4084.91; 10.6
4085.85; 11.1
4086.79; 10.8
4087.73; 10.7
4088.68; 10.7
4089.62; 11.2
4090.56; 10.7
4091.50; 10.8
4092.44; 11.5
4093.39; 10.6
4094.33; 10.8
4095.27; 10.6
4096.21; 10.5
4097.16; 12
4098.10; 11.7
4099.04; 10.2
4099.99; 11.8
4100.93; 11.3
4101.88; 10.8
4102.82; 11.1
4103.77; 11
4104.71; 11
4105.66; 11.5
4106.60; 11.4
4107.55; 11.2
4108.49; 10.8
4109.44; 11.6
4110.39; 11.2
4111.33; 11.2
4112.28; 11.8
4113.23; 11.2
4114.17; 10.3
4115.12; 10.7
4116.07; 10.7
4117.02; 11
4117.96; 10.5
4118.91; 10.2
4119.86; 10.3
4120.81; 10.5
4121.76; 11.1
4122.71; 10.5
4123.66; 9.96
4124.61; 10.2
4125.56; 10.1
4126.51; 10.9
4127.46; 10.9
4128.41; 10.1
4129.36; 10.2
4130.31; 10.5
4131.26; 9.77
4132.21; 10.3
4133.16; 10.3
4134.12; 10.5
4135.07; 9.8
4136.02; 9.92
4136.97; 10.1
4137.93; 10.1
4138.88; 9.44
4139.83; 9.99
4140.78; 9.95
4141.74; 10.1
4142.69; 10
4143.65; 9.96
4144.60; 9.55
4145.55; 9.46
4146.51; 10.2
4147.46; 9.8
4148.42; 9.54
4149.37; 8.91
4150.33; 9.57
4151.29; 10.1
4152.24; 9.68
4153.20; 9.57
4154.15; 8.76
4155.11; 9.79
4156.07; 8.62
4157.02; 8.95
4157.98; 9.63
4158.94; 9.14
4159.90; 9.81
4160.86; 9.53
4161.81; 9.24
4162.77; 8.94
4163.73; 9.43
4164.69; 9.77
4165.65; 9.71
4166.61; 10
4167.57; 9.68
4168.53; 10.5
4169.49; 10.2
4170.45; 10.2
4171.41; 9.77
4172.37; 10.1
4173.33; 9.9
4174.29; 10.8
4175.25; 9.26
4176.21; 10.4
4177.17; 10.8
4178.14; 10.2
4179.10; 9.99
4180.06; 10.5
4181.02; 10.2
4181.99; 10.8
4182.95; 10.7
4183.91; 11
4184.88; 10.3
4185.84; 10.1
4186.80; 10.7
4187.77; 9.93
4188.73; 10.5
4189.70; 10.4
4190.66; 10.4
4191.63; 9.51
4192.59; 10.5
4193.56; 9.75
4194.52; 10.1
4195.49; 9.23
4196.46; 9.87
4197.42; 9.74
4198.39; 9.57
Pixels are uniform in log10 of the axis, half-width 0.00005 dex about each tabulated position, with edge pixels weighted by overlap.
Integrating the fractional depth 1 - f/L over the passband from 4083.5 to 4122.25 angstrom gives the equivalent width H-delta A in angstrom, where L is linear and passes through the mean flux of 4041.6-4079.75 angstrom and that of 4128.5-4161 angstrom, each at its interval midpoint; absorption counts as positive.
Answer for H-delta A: -3.7 angstrom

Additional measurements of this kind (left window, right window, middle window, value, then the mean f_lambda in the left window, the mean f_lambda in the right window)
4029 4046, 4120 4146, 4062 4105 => -3.45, 9.71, 10.2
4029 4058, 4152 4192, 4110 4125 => -1.24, 9.83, 9.94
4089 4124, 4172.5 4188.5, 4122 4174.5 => 3.72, 11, 10.3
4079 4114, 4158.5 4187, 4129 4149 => 0.95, 11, 10.1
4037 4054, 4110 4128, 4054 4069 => -0.61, 9.69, 10.7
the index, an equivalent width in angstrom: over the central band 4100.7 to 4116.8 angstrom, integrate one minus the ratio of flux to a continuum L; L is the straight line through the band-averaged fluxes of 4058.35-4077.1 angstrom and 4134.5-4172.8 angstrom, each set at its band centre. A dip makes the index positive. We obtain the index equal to -1.6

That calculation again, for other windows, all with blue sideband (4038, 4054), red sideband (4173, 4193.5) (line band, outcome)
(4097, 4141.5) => -2.8 angstrom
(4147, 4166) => 1.4 angstrom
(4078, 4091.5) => -1.1 angstrom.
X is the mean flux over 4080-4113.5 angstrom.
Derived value 11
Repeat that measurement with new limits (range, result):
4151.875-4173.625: 9.6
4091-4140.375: 10.7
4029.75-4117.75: 10.5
